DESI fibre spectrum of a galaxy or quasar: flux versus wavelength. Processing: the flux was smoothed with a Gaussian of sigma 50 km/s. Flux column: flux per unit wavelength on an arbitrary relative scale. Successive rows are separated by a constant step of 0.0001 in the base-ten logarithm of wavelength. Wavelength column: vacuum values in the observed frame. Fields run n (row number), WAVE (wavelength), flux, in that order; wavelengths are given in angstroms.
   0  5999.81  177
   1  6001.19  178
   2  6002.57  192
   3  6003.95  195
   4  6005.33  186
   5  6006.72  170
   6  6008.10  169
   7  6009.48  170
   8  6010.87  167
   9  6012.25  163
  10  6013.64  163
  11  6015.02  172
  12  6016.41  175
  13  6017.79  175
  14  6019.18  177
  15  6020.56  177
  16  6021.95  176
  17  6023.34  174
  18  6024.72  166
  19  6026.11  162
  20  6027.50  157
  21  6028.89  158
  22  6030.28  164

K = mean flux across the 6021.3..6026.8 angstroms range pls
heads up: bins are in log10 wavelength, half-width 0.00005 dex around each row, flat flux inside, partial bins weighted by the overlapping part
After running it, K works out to 169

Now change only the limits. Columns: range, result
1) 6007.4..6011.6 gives 169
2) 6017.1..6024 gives 176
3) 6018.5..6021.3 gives 177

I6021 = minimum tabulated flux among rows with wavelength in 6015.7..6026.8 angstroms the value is 162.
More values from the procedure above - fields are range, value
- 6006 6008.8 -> 169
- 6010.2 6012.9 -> 163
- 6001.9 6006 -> 186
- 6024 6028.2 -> 157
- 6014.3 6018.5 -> 172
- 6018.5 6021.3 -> 177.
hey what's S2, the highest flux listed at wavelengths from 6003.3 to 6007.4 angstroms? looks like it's 195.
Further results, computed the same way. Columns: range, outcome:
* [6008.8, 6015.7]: 172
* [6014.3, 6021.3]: 177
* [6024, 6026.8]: 166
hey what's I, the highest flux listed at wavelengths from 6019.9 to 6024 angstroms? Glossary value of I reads 177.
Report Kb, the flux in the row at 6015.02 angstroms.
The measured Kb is 172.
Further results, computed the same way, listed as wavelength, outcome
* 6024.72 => 166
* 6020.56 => 177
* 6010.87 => 167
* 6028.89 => 158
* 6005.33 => 186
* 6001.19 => 178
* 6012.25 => 163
